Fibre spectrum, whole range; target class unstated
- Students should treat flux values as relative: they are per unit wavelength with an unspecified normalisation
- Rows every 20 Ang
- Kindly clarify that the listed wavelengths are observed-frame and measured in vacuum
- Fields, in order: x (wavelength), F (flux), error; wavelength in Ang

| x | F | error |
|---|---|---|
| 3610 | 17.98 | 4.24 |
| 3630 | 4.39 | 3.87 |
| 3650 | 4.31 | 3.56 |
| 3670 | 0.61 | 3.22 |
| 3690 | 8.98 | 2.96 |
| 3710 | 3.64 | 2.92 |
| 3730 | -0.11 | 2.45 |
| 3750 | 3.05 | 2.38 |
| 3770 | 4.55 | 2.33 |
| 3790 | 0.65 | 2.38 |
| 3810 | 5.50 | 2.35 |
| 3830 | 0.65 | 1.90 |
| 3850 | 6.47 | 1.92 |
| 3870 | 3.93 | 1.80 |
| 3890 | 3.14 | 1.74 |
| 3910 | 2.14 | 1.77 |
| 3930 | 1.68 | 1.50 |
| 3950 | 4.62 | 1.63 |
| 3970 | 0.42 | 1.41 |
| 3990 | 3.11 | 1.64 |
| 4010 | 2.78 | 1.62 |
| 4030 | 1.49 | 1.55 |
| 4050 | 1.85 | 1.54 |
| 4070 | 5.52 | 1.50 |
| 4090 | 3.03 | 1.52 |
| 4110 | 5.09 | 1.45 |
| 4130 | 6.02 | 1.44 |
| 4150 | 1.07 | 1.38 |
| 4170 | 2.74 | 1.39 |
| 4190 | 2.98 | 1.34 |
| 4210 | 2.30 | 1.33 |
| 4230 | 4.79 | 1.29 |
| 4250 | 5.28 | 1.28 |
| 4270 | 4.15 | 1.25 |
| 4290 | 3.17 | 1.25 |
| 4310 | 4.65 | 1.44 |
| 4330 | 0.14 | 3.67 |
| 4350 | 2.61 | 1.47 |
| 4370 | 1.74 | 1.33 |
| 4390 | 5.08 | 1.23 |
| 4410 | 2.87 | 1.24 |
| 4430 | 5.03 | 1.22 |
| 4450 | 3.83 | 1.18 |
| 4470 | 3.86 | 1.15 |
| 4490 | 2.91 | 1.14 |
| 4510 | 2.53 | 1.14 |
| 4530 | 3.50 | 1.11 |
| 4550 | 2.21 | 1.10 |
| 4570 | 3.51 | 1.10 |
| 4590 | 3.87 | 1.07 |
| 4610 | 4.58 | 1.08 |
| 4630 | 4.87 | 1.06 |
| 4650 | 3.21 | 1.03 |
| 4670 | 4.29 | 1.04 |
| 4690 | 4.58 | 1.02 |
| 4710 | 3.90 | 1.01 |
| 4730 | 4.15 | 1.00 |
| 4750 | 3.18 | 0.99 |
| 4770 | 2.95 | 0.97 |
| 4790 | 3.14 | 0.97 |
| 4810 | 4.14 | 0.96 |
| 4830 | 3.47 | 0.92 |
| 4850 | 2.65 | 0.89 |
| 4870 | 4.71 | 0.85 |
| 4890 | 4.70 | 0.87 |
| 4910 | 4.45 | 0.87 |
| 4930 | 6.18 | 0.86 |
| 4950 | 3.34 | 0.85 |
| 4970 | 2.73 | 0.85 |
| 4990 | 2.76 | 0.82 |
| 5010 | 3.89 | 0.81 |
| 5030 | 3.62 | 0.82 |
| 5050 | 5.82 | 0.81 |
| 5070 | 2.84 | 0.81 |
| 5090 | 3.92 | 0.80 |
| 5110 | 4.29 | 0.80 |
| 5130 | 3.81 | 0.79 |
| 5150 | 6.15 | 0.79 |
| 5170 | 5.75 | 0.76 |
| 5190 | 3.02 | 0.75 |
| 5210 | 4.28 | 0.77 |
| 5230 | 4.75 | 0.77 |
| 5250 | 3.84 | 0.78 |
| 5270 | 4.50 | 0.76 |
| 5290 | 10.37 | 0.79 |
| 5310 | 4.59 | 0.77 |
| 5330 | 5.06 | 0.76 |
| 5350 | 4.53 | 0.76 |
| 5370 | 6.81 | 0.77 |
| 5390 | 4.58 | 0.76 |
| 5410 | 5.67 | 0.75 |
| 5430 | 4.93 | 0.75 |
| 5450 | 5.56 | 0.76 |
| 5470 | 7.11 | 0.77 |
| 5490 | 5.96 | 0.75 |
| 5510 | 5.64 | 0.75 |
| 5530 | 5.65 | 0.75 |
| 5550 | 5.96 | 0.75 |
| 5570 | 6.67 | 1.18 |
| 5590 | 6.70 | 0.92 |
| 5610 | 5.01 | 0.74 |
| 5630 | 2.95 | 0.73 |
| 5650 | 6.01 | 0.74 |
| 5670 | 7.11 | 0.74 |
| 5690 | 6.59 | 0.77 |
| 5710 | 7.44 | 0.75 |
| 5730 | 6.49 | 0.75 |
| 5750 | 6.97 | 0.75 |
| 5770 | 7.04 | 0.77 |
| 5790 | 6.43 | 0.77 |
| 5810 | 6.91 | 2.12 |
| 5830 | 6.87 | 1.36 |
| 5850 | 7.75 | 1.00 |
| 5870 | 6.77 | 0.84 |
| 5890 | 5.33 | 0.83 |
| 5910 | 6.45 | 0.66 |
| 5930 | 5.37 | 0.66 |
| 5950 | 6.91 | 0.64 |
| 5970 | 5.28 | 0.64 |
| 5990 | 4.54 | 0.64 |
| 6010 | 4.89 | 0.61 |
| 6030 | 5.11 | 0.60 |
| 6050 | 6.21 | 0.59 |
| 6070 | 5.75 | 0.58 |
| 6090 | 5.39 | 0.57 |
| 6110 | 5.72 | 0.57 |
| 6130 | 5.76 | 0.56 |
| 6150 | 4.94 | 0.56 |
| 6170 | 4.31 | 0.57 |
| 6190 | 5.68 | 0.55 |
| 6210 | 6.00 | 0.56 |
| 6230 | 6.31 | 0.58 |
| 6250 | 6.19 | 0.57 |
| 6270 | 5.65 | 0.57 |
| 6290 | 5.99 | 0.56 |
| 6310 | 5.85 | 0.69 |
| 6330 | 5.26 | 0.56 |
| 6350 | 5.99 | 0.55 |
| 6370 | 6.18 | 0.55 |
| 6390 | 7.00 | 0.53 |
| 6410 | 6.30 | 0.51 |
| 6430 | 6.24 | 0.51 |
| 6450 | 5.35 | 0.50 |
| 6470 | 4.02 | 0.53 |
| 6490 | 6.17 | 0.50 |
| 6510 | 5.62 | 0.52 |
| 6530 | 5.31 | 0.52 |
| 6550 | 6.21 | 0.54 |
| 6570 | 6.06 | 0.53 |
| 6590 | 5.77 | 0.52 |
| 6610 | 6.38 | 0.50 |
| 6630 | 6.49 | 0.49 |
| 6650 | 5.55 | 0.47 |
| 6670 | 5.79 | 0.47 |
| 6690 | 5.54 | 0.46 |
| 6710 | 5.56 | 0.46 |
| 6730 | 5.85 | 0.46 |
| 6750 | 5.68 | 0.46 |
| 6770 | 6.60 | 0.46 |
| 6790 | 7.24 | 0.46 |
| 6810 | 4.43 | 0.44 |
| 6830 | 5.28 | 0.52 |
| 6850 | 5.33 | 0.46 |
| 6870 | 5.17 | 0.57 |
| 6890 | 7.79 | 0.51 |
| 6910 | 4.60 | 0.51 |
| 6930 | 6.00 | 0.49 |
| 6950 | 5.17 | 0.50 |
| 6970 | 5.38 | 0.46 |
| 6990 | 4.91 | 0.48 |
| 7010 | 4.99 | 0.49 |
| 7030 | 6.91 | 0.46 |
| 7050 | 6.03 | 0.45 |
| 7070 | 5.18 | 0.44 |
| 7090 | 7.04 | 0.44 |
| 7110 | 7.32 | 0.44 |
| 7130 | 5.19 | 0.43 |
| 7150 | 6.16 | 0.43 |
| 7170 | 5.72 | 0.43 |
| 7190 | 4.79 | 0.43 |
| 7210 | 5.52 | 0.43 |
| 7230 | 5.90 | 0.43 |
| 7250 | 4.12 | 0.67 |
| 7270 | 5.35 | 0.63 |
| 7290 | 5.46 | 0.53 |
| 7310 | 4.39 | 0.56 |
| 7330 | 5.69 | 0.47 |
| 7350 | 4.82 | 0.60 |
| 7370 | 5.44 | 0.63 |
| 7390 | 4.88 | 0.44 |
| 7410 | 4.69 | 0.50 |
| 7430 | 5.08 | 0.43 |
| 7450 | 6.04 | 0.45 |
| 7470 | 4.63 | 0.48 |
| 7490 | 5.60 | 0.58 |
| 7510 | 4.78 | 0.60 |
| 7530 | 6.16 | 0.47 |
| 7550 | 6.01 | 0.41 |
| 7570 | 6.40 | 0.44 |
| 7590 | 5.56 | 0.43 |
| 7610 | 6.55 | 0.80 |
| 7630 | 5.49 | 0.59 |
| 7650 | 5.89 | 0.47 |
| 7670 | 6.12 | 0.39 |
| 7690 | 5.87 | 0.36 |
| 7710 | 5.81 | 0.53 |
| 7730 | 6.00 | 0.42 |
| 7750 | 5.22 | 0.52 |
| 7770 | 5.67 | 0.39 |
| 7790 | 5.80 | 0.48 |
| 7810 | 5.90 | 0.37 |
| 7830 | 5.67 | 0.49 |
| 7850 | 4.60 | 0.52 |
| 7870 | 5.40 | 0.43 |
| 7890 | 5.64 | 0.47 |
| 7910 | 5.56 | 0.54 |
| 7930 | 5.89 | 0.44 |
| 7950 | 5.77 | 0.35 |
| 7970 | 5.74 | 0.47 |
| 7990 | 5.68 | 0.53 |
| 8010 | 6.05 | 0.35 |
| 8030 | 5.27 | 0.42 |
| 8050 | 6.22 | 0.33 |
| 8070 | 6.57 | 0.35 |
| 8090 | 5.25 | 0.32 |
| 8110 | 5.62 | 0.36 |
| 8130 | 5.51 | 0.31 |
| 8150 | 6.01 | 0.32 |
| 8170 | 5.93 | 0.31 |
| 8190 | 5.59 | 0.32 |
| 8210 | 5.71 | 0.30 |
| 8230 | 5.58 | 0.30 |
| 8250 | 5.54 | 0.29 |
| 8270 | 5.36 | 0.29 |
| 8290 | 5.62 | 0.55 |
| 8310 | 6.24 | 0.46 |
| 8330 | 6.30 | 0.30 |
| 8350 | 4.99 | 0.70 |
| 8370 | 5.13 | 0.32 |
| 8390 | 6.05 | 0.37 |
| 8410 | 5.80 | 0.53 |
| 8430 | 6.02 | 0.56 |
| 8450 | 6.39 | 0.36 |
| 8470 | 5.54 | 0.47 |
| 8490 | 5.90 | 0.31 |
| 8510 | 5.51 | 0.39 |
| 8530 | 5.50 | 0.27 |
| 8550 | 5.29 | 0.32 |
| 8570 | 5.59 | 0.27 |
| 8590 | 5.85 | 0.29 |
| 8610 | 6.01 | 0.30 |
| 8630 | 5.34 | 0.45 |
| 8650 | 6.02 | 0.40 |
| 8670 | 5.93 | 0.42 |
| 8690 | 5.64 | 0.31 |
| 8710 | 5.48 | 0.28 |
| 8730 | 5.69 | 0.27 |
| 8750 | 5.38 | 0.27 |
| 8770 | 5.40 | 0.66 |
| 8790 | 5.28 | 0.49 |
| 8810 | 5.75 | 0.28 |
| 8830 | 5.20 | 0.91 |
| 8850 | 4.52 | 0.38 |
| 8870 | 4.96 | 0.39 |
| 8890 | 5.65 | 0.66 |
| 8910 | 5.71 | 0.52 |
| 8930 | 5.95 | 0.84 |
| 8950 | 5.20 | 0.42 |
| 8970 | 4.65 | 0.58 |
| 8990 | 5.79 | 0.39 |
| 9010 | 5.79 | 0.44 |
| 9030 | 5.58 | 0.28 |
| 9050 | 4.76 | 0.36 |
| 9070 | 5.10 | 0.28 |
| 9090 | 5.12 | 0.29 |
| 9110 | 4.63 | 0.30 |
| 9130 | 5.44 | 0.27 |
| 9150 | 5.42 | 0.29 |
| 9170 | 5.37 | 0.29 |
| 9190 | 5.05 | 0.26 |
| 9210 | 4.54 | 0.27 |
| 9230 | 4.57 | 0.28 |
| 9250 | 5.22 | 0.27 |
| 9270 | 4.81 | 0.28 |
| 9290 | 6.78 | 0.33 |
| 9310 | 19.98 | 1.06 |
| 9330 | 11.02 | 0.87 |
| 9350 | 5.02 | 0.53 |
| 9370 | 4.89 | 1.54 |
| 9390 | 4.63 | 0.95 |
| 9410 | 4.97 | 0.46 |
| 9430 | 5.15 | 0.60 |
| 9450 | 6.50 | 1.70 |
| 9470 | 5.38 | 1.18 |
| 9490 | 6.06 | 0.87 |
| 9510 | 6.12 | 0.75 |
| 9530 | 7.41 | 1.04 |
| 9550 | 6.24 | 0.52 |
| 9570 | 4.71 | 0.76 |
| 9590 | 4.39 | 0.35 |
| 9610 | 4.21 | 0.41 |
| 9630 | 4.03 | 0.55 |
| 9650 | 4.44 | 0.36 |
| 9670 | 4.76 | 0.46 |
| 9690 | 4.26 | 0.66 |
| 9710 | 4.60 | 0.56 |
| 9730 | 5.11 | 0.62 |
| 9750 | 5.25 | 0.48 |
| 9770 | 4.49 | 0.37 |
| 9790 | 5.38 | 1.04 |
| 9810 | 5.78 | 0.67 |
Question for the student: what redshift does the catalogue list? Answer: 0.417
